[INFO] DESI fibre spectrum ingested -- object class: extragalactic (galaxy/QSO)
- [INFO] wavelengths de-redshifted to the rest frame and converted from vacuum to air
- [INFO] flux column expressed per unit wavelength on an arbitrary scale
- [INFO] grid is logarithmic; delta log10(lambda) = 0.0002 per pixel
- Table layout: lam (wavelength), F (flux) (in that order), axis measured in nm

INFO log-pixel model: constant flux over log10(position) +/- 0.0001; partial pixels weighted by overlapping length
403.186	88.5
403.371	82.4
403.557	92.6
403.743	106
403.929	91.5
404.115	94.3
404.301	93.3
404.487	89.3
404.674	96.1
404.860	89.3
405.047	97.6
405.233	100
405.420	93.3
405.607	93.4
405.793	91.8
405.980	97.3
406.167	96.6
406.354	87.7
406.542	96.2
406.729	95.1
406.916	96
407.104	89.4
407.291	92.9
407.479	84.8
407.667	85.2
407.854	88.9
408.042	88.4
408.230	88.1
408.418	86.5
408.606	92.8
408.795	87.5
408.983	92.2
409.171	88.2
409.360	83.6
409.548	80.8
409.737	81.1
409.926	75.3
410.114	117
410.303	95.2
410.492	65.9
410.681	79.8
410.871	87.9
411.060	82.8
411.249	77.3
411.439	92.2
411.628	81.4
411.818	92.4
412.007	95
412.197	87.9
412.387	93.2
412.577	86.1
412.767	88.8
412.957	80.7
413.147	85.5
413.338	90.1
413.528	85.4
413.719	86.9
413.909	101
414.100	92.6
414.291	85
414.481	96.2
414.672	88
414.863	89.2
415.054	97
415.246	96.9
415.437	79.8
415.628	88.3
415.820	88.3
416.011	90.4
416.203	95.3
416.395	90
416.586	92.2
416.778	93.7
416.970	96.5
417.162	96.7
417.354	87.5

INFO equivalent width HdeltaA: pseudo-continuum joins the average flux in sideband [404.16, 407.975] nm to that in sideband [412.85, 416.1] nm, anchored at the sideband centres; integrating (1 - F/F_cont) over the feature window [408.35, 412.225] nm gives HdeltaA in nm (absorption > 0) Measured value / 0.18 nm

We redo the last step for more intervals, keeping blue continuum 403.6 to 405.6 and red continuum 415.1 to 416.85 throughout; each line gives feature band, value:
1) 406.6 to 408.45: 0.08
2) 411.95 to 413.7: 0.08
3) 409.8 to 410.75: 0.06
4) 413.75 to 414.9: -0.01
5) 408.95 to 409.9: 0.09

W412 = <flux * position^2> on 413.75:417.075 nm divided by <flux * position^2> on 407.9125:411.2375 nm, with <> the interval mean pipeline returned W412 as 1.1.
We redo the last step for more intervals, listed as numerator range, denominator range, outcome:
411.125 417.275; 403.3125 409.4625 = 1.02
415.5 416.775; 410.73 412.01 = 1.08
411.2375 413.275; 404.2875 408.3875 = 0.98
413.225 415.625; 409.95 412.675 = 1.05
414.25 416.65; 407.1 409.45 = 1.06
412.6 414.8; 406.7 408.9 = 1.02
